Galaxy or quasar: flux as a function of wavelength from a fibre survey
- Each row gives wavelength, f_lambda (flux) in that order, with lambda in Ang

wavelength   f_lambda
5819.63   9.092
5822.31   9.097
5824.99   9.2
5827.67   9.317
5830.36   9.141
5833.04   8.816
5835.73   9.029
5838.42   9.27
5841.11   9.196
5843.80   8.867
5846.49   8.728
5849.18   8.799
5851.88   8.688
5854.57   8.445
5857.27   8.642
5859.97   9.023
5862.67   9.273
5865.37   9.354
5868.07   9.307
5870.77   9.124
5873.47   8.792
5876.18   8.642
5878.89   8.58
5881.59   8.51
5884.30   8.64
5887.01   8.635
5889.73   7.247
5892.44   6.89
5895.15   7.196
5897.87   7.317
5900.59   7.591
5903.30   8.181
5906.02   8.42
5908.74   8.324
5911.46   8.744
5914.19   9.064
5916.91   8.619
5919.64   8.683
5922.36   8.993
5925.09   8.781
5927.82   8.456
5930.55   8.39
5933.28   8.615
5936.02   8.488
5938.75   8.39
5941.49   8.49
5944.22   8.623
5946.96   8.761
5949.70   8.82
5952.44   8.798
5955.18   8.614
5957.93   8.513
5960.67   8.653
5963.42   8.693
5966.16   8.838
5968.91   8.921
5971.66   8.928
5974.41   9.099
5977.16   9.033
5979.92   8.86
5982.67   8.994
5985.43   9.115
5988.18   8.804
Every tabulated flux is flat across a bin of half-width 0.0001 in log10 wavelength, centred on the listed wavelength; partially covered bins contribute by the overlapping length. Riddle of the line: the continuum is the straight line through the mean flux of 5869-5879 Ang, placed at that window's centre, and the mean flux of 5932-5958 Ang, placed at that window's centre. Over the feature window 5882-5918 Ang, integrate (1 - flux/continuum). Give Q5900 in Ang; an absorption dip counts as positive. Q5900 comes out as 2.78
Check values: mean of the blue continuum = 8.83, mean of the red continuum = 8.61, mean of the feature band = 8.07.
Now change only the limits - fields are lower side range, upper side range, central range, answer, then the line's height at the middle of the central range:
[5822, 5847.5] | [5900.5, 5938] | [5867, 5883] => 0.02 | 8.82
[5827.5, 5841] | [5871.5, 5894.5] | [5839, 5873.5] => -0.99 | 8.71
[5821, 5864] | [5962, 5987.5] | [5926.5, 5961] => 1.40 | 8.95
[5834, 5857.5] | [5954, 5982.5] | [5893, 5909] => 1.96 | 8.84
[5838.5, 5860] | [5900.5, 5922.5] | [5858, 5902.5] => 1.54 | 8.68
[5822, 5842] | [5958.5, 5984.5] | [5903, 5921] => 0.78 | 8.99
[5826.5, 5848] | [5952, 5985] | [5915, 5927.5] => 0.22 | 8.91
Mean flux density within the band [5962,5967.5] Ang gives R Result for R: 8.77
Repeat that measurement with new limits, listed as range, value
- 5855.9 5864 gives 8.97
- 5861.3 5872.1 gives 9.27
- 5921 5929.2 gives 8.74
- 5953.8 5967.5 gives 8.66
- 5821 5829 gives 9.21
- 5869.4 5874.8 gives 8.97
